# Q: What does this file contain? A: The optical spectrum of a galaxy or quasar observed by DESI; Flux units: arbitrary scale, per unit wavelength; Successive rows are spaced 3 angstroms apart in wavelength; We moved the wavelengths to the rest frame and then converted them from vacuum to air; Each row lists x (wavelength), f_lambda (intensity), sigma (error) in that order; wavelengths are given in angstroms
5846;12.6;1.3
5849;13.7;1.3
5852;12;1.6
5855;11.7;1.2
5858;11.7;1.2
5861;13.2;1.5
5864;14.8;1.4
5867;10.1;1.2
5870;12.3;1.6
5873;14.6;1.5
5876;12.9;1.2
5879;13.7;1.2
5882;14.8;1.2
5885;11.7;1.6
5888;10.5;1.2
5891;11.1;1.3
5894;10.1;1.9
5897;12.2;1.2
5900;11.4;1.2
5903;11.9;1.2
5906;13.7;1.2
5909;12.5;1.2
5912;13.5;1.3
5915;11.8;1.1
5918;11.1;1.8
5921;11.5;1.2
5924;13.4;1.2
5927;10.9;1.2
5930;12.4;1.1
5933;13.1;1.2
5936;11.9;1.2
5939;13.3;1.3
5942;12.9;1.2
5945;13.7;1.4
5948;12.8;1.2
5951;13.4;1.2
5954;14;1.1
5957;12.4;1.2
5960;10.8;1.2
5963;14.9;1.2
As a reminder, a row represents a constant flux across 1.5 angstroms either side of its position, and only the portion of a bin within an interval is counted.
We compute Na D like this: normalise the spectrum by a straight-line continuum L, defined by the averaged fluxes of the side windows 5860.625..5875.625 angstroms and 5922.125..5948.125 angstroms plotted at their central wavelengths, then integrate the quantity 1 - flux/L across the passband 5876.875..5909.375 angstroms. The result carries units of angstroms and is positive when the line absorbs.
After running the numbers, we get 1.8 angstroms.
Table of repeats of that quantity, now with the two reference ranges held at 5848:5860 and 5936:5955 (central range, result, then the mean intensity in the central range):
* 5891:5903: 1.33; 11.3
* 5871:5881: -0.98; 13.7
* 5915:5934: 1.43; 12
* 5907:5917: 0.22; 12.6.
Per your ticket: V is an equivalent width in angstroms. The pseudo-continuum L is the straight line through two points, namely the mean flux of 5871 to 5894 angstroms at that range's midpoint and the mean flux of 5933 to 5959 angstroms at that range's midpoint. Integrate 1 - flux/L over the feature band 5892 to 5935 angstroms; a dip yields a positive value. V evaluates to 2.34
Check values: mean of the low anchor 12.6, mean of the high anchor 13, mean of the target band 12.1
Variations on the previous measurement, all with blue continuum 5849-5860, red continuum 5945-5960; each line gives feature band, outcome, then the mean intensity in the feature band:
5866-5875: -0.2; 12.5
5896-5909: 0.2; 12.3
